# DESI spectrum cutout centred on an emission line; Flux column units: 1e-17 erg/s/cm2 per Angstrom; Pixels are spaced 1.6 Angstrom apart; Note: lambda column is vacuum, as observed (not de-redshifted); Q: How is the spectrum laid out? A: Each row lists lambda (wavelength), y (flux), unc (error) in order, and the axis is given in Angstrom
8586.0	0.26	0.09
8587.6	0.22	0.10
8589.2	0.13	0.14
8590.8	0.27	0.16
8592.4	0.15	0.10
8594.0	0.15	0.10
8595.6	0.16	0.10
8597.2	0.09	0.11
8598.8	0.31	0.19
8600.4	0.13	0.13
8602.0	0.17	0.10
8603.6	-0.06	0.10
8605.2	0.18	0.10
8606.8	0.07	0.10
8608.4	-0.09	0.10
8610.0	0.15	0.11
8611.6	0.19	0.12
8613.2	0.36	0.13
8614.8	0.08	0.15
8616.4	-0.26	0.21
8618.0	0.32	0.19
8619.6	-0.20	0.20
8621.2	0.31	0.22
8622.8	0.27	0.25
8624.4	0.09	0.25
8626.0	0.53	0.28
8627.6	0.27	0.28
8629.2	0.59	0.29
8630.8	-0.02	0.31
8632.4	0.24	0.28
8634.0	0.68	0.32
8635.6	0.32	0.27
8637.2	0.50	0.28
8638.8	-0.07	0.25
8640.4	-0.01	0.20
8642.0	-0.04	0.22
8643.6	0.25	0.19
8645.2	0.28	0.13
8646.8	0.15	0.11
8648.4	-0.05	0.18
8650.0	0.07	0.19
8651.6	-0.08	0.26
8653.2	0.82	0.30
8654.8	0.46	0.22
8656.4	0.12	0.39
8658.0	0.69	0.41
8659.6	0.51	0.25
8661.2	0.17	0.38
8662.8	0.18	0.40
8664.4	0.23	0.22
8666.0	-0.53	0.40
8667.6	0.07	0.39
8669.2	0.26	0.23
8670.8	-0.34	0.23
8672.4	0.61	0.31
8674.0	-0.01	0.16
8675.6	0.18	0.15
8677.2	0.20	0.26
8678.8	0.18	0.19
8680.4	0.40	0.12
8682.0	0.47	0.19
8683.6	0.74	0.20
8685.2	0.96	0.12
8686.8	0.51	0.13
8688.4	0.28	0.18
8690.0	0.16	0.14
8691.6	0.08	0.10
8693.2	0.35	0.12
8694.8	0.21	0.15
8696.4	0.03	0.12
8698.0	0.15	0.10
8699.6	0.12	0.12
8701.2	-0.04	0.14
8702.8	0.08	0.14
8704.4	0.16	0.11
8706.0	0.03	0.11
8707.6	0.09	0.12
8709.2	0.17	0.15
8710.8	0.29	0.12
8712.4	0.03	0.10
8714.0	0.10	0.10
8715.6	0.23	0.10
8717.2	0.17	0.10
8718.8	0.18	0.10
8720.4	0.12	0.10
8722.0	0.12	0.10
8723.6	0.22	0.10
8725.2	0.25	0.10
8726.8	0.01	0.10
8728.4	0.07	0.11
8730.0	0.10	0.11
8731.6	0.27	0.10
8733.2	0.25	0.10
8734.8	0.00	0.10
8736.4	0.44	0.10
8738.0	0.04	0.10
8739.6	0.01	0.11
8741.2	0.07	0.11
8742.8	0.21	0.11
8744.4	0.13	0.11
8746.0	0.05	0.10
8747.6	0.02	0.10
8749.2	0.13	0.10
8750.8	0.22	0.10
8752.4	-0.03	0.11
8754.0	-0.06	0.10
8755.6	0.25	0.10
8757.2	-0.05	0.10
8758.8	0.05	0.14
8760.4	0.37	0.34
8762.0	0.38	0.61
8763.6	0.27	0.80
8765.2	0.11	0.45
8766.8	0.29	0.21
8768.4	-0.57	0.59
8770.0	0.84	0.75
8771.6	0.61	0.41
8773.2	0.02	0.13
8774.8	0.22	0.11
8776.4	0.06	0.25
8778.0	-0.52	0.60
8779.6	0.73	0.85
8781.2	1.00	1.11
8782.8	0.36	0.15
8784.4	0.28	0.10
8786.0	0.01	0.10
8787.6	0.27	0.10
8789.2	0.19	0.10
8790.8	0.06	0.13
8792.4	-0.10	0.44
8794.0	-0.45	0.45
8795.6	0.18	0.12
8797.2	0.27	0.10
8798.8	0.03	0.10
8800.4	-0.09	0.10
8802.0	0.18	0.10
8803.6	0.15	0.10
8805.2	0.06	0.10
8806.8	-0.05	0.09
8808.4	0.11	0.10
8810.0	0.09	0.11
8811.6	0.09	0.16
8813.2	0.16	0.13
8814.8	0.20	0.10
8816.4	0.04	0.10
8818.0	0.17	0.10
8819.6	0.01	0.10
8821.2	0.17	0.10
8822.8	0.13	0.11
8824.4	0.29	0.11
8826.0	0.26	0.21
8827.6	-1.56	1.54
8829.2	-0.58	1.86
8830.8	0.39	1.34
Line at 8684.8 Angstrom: Hbeta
